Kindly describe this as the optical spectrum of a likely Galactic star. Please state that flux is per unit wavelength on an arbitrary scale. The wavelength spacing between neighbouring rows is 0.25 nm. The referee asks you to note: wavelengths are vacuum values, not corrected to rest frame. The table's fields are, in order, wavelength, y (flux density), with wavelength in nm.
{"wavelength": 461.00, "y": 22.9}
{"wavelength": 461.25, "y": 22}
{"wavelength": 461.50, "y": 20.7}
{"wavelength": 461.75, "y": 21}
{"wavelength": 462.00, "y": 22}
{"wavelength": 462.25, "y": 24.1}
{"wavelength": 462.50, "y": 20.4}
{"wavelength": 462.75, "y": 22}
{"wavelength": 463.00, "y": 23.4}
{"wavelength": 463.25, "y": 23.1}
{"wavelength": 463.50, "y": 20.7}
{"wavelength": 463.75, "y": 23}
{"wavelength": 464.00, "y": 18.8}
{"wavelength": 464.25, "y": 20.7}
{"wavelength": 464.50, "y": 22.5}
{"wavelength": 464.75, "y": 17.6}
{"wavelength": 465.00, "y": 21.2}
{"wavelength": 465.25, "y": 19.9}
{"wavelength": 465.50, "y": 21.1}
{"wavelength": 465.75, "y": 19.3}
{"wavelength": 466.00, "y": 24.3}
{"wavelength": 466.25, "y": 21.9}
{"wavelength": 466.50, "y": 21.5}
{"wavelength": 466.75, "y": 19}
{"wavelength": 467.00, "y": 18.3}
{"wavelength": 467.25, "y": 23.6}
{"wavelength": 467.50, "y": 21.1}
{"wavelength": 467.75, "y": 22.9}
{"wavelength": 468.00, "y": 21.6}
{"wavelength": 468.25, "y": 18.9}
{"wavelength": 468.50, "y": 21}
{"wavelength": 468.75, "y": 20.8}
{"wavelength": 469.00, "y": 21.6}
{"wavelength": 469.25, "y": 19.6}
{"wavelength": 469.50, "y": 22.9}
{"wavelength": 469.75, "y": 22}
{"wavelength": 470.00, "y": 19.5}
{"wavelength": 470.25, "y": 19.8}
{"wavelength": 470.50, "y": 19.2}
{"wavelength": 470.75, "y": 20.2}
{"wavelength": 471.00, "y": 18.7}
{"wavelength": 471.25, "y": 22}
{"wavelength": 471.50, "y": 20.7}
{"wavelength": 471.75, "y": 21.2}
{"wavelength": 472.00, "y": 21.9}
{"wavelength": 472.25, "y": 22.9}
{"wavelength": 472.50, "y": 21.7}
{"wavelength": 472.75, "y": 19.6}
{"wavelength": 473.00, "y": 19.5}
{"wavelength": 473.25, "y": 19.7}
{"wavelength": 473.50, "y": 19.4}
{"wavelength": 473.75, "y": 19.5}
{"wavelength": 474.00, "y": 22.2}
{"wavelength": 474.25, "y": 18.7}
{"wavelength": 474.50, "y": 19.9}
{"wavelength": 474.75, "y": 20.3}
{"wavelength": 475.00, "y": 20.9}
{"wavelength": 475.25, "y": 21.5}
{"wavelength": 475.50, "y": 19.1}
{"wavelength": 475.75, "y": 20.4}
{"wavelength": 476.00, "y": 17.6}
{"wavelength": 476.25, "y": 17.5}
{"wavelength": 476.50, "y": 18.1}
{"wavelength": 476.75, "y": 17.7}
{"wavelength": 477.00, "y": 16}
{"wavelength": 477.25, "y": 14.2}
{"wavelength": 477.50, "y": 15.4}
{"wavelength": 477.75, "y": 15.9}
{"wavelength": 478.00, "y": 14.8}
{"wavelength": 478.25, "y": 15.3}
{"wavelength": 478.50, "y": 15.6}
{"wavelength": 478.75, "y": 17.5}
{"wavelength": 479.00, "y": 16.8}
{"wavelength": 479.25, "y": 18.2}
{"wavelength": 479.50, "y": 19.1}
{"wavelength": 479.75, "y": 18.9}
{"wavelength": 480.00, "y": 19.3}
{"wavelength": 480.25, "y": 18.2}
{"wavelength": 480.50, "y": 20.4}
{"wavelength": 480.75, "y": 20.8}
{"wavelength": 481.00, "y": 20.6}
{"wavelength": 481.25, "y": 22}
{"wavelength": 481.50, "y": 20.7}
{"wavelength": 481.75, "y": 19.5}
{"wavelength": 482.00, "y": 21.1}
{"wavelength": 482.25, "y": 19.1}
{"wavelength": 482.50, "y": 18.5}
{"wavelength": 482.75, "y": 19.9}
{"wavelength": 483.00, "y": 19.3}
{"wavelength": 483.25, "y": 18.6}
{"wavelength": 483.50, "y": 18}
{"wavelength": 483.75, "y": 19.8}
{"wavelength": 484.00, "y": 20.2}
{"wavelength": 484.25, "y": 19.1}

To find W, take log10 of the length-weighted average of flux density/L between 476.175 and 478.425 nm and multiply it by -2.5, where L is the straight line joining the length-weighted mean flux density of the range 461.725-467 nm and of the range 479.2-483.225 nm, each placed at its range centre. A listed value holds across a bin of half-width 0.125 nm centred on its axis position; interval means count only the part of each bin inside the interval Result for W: 0.24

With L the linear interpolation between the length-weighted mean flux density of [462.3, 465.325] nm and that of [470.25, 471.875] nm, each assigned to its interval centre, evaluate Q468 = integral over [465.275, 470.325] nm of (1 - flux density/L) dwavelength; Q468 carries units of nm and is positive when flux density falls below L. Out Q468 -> -0.08 nm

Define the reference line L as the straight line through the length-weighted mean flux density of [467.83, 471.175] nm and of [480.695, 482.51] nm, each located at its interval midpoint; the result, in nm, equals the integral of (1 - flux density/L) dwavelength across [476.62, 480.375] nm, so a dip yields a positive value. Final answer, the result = 0.65 nm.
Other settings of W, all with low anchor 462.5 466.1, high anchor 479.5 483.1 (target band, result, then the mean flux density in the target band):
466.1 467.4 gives 0.00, 20.9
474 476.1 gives 0.02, 20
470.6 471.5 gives 0.02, 20.3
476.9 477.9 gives 0.30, 15.3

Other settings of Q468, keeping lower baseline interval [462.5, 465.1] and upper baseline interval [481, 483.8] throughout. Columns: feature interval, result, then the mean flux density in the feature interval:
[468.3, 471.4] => 0.028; 20.6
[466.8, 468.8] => -0.003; 21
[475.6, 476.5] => 0.079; 18.5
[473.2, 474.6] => 0.035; 19.9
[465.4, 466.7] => -0.025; 21.5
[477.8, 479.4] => 0.291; 16.4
